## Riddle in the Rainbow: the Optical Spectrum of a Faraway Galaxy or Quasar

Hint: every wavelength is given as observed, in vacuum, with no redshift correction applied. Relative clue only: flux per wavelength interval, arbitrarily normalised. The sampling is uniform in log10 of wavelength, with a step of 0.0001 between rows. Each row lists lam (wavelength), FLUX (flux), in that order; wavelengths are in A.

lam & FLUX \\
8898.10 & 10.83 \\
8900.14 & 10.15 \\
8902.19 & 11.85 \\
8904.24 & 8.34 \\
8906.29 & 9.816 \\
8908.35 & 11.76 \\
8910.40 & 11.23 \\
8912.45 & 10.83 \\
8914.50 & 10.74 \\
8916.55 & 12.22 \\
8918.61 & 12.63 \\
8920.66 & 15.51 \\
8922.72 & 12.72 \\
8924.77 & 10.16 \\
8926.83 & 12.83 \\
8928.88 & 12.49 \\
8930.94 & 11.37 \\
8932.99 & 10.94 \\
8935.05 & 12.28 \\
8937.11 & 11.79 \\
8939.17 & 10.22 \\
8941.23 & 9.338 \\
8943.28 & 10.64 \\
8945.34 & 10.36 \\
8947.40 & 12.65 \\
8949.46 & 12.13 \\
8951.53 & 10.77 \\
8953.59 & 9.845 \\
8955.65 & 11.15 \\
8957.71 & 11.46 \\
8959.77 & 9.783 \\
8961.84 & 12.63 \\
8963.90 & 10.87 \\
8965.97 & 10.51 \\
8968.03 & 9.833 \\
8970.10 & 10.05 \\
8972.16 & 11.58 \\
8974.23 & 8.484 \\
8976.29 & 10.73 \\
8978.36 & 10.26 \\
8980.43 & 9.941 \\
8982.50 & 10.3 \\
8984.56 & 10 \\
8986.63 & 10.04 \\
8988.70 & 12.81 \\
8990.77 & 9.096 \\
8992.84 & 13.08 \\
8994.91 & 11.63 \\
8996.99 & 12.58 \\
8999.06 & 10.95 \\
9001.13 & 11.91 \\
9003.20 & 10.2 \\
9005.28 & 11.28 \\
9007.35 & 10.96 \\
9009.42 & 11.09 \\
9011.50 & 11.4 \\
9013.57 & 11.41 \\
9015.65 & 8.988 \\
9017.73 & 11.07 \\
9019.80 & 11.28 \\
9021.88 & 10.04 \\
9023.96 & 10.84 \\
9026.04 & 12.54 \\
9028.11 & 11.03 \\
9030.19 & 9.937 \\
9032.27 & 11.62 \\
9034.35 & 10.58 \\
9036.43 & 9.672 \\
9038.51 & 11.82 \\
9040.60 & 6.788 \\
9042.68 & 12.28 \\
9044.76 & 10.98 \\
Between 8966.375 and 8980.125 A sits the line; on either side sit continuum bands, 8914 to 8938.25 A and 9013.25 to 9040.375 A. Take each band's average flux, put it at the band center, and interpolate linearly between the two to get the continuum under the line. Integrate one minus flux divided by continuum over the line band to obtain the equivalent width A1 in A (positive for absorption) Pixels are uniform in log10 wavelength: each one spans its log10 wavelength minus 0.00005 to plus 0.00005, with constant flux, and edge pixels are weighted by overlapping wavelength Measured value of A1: 1.6 A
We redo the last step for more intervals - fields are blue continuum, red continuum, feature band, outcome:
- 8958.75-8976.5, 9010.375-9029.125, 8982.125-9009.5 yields -1.1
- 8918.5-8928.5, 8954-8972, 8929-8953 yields 1.5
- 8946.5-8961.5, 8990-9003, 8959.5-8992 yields 2.5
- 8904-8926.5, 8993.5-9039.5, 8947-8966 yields 0.4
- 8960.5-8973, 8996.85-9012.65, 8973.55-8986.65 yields 1.2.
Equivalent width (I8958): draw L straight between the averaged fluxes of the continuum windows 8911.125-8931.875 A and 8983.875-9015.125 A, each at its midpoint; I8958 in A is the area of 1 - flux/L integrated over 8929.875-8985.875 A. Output 4.7 A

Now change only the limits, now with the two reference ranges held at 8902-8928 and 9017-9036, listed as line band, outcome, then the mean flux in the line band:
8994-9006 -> -0.35 A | 11.4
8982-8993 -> 0.42 A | 10.7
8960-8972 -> 0.56 A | 10.8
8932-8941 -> 0.26 A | 11.1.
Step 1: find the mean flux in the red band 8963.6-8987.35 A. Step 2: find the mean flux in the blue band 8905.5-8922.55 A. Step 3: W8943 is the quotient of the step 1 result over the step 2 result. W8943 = 0.86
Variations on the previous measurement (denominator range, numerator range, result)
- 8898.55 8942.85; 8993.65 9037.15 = 0.97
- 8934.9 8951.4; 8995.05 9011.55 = 1.02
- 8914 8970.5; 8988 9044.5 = 0.97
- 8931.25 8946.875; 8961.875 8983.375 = 0.95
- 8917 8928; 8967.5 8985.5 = 0.80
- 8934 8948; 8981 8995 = 0.99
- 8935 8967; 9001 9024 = 0.99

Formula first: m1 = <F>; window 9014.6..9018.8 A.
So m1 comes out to 10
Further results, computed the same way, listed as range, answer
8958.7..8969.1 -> 10.7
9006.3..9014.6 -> 11.2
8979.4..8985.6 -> 10.1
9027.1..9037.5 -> 10.6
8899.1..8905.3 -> 10.1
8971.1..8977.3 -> 10.3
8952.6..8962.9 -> 11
